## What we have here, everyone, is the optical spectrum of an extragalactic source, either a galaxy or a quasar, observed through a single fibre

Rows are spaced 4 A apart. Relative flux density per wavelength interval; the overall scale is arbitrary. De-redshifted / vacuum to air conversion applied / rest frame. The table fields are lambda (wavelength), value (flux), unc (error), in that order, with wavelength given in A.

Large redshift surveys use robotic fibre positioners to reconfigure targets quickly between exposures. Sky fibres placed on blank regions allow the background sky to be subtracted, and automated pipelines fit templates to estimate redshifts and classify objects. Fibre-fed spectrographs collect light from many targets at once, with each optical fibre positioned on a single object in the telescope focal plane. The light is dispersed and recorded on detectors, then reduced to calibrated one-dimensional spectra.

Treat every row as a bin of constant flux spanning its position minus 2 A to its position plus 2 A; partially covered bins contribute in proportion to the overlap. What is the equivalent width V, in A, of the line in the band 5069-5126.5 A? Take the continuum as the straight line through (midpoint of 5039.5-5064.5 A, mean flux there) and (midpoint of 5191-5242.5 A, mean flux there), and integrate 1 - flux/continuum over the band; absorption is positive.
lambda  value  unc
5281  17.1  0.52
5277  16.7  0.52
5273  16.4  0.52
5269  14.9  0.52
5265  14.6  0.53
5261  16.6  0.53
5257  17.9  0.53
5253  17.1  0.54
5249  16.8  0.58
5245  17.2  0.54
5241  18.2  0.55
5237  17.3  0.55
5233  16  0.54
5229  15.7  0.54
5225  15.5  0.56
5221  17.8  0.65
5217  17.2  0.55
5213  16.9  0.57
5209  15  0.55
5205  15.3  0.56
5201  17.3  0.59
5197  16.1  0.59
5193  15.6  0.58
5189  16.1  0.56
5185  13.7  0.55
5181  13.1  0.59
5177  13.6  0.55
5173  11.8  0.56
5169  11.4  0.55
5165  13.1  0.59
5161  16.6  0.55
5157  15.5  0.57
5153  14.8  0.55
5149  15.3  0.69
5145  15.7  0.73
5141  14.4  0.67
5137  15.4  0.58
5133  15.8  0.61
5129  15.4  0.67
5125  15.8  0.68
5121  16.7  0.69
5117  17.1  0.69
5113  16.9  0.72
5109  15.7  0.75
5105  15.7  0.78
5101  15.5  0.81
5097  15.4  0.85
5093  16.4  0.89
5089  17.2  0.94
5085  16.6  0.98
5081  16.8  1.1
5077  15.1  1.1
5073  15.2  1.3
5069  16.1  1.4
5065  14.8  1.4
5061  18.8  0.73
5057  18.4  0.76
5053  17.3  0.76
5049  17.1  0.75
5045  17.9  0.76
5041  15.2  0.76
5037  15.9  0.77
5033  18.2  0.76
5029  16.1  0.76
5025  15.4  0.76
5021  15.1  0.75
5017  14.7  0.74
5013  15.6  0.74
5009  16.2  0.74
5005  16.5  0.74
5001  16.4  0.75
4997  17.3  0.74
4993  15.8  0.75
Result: 3.1 A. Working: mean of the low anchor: 17.3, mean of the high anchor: 16.4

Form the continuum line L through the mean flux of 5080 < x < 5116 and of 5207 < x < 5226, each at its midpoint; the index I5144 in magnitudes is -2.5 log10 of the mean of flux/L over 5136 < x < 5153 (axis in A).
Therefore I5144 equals 0.084 mag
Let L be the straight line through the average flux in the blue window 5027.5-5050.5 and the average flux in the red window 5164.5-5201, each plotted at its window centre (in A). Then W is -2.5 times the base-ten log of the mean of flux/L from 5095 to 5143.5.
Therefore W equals -0.040 mag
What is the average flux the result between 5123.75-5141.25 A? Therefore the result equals 15.4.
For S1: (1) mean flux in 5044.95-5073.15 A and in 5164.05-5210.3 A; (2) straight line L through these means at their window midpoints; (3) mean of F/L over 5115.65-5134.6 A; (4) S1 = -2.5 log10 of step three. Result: -0.03 mag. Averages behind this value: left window 17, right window 14.4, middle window 16.1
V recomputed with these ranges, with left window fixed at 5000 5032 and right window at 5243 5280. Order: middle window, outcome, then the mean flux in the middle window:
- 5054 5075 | -1.0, 16.7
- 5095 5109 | 0.4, 15.6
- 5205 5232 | 0.2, 16.3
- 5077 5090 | -0.5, 16.6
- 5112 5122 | -0.5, 16.9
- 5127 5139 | 0.4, 15.5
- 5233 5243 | -0.6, 17.4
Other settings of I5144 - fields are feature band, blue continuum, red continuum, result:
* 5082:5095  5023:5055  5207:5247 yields -0.006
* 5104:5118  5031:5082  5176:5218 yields -0.010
